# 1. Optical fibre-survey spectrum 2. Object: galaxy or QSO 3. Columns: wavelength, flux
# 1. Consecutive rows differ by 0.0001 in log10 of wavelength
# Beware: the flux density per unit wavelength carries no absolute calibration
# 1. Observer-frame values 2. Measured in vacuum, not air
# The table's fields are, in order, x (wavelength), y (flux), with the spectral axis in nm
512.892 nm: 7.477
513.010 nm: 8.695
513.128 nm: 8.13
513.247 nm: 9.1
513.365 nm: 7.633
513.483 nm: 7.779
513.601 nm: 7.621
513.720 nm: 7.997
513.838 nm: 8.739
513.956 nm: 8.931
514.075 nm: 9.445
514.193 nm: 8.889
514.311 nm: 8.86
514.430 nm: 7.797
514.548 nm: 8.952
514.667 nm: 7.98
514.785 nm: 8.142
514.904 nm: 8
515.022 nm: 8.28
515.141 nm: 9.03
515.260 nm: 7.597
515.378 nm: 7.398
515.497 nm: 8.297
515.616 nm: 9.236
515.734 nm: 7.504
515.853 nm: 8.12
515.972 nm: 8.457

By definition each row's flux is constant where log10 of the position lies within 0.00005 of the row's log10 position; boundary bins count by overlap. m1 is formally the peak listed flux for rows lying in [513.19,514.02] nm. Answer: 9.1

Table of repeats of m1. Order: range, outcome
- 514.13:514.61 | 8.952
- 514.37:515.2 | 9.03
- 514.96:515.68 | 9.236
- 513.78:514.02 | 8.931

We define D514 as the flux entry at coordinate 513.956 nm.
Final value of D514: 8.931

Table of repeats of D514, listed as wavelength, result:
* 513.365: 7.633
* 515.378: 7.398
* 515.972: 8.457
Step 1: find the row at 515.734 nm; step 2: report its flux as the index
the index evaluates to 7.504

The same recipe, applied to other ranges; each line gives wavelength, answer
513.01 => 8.695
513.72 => 7.997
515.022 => 8.28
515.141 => 9.03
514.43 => 7.797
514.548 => 8.952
